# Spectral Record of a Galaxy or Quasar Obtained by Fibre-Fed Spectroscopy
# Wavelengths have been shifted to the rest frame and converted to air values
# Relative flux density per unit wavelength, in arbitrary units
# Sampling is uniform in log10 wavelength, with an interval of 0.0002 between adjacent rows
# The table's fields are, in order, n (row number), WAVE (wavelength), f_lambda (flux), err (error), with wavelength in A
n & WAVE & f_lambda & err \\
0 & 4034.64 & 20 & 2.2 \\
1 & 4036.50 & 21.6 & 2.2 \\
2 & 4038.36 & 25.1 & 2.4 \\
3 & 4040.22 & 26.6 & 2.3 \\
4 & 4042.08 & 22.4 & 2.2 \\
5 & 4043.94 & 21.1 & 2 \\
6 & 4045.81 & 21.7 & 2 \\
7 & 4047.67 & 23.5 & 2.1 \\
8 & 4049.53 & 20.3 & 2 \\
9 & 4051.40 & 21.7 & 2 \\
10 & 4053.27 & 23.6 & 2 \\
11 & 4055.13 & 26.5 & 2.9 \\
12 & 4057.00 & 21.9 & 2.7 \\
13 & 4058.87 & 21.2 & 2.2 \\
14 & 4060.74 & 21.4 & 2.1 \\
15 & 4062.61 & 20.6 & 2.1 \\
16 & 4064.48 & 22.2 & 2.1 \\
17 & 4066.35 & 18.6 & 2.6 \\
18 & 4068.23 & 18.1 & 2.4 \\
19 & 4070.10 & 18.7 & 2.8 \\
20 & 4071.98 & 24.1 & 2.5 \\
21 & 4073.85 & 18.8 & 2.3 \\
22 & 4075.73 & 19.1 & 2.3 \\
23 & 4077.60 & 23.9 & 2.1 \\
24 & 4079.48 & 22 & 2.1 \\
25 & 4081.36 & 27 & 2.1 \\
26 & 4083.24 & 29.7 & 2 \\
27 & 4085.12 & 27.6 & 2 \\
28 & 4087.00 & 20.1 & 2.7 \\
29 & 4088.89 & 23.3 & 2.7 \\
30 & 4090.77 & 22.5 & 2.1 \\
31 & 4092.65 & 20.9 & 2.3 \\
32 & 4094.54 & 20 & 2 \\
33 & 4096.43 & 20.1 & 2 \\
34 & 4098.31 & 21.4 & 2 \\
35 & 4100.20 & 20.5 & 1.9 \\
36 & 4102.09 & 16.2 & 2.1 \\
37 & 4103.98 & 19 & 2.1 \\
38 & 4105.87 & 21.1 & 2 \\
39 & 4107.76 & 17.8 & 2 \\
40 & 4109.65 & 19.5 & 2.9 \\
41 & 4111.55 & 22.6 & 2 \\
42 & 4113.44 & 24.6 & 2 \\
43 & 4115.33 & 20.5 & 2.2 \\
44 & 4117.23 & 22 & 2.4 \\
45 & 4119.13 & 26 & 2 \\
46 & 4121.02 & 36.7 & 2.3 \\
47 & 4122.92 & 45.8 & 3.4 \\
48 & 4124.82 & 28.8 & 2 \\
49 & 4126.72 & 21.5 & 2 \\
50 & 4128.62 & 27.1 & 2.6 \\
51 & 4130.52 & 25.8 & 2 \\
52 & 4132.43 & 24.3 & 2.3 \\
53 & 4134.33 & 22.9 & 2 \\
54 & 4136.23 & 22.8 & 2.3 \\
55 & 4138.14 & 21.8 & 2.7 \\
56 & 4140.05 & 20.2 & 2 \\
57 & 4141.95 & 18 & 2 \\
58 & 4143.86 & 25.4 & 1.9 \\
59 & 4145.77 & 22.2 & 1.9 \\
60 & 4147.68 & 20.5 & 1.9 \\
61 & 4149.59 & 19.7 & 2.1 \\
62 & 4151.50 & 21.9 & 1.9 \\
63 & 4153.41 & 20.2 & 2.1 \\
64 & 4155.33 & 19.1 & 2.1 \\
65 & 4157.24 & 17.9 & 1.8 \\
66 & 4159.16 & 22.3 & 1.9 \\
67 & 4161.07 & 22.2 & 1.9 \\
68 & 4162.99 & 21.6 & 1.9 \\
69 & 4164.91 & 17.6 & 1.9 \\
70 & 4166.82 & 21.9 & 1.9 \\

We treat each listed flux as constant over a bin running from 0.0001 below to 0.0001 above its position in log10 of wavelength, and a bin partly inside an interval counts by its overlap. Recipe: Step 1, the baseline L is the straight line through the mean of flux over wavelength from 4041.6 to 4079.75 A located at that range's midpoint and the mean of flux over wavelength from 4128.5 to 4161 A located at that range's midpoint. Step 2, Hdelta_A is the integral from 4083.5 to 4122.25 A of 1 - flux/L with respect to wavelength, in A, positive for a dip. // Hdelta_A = -1.4 A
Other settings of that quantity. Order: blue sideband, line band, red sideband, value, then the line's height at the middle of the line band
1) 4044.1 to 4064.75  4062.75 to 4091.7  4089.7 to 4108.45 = -1.79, 21.1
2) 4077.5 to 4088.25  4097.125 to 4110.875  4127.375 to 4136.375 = 3.01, 24.9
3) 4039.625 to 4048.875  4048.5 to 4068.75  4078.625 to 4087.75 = 1.91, 23.8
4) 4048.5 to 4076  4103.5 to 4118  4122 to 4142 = 2.01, 24.3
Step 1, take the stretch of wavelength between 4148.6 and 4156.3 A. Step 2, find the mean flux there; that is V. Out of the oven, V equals 20.2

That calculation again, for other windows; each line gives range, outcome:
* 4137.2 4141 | 21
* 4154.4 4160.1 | 19.8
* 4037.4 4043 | 24.7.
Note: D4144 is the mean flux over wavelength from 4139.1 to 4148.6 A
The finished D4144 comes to 21.3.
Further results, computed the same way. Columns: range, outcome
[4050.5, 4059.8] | 23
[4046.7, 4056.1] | 23.1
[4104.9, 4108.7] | 19.5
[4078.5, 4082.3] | 24.5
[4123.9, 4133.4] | 25.5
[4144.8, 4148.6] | 21.4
